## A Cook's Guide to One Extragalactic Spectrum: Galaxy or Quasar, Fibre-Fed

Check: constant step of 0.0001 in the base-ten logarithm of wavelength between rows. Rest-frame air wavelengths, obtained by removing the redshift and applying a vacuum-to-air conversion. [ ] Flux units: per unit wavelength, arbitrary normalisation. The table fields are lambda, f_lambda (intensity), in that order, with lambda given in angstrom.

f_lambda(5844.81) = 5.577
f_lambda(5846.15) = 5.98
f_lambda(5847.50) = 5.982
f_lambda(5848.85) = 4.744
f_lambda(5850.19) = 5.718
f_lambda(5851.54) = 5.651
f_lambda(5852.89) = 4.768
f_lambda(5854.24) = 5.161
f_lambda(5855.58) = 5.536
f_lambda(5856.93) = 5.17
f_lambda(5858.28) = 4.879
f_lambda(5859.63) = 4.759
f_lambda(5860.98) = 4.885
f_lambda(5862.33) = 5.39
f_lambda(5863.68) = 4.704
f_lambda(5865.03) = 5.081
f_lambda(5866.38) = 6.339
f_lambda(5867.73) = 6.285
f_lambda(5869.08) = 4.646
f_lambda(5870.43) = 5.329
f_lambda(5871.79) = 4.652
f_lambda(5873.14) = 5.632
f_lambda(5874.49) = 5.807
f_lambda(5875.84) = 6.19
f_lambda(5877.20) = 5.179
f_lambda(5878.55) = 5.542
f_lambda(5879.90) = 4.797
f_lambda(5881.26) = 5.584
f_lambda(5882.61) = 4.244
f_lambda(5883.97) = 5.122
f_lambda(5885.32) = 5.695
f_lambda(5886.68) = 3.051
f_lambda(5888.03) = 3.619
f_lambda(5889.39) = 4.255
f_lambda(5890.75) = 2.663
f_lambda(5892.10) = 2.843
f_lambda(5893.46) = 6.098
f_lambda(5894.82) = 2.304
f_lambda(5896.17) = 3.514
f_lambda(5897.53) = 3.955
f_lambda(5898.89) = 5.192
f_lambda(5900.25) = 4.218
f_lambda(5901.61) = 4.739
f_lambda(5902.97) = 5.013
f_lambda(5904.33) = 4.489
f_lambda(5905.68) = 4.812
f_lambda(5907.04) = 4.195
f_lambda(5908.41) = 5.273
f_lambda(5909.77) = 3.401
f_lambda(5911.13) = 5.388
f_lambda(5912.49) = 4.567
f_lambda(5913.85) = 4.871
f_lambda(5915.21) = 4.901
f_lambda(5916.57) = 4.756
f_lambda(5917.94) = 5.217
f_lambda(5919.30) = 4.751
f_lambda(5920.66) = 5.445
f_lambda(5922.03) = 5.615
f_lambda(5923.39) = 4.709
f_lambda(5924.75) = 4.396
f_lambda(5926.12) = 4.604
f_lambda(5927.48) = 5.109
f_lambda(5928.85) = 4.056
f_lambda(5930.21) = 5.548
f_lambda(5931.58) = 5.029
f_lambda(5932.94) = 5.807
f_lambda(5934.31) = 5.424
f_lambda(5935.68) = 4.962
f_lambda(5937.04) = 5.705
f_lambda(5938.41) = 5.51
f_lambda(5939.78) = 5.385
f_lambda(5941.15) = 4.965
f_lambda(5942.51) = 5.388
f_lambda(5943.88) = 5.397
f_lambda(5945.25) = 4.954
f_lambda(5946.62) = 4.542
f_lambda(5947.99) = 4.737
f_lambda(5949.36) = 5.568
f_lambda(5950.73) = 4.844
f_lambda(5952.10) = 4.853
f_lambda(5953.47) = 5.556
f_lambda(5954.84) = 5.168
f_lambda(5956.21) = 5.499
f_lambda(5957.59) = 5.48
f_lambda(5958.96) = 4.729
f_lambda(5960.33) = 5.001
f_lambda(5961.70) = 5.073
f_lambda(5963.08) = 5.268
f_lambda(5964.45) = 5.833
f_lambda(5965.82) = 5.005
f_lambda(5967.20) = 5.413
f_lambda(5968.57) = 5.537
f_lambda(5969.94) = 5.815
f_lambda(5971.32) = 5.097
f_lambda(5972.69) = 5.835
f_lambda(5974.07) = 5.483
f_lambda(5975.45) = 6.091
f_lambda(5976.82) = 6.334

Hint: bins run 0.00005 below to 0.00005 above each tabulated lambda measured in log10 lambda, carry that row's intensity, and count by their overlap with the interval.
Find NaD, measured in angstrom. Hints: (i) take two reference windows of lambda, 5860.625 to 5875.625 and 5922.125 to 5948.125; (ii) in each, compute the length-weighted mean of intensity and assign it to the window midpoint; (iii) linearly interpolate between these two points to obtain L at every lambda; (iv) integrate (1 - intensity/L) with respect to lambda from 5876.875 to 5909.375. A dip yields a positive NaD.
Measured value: 5.3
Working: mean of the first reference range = 5.38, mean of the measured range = 4.42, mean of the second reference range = 5.09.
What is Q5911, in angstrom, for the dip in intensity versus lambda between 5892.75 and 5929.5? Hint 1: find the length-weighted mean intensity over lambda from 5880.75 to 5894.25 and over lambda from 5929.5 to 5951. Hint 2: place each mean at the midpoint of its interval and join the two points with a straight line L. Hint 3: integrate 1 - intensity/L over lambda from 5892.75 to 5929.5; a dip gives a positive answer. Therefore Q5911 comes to 0.49 angstrom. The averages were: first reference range 4.28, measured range 4.65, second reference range 5.24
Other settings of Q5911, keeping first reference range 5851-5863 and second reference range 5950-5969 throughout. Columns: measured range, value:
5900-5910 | 1.1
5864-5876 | -0.8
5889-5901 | 3.0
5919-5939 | 0.3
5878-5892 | 2.1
